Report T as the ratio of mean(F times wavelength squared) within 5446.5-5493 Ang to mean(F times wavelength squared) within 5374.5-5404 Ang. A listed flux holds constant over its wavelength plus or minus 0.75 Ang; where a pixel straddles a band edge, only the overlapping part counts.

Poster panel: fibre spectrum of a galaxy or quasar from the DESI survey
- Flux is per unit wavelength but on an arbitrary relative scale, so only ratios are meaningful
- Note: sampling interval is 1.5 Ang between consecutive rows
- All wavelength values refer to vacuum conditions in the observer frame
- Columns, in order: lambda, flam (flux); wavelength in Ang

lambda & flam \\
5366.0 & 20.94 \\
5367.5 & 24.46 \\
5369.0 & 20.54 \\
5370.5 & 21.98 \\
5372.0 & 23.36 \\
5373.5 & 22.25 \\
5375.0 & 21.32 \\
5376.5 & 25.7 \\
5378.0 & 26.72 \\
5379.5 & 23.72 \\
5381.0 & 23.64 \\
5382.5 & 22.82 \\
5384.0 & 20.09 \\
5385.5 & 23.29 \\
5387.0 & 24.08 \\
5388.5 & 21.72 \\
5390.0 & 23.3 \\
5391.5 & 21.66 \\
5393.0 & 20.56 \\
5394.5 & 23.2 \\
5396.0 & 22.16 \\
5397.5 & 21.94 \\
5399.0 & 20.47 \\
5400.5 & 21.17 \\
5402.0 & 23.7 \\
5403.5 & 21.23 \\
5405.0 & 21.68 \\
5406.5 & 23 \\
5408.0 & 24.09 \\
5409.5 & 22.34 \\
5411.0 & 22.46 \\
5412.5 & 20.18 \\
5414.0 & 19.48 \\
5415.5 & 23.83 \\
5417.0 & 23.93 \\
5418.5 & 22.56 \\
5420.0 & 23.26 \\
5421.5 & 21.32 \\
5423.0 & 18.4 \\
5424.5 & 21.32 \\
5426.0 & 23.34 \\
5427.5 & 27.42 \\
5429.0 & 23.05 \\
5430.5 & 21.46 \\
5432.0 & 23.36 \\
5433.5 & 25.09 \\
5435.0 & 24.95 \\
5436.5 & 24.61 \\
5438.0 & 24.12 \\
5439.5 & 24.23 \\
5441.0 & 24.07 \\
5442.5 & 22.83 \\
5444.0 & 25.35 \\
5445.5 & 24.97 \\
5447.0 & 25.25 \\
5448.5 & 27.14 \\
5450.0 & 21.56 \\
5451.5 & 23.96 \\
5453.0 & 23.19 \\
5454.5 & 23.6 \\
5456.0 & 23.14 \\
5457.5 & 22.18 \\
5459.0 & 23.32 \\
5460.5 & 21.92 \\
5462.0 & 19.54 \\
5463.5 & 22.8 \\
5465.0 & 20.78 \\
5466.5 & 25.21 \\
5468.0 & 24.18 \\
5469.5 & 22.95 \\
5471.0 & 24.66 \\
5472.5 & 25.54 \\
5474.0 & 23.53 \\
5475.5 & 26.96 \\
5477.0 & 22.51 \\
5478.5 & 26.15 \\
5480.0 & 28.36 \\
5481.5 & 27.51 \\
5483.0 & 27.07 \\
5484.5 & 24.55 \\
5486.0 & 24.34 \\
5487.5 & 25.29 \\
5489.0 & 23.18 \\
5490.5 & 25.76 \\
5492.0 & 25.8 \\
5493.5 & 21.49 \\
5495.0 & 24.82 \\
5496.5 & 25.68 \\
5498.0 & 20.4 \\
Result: 1.1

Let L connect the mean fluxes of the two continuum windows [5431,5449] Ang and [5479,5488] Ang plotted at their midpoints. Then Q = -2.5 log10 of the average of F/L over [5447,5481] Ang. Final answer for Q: 0.07 mag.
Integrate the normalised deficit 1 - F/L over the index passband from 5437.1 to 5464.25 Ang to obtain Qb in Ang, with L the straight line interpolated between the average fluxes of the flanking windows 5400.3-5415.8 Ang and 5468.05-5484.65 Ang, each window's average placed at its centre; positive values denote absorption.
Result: 0.7 Ang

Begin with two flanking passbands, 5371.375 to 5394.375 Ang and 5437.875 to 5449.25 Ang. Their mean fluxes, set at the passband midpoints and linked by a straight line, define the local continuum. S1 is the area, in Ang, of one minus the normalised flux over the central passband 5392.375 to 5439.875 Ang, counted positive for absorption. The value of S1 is 2.7 Ang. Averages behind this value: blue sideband 23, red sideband 24.8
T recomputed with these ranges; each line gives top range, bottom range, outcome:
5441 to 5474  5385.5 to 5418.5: 1.08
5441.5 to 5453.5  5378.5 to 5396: 1.10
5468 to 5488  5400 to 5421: 1.16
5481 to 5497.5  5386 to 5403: 1.16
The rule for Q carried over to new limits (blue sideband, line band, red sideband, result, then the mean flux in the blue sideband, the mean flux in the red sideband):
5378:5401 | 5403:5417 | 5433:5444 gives 0.051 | 22.4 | 24.3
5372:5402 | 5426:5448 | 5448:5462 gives -0.063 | 22.7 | 23.1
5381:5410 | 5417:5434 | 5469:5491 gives 0.025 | 22.3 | 25.2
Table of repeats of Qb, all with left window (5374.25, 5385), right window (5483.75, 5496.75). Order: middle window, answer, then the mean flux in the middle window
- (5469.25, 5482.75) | -0.6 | 25.5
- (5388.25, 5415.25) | 1.9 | 21.9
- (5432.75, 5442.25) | -0.2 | 24.4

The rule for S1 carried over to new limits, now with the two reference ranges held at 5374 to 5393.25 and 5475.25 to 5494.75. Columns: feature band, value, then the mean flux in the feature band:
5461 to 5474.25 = 0.9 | 23.2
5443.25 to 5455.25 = 0.0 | 24.4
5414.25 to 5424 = 0.7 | 22.1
